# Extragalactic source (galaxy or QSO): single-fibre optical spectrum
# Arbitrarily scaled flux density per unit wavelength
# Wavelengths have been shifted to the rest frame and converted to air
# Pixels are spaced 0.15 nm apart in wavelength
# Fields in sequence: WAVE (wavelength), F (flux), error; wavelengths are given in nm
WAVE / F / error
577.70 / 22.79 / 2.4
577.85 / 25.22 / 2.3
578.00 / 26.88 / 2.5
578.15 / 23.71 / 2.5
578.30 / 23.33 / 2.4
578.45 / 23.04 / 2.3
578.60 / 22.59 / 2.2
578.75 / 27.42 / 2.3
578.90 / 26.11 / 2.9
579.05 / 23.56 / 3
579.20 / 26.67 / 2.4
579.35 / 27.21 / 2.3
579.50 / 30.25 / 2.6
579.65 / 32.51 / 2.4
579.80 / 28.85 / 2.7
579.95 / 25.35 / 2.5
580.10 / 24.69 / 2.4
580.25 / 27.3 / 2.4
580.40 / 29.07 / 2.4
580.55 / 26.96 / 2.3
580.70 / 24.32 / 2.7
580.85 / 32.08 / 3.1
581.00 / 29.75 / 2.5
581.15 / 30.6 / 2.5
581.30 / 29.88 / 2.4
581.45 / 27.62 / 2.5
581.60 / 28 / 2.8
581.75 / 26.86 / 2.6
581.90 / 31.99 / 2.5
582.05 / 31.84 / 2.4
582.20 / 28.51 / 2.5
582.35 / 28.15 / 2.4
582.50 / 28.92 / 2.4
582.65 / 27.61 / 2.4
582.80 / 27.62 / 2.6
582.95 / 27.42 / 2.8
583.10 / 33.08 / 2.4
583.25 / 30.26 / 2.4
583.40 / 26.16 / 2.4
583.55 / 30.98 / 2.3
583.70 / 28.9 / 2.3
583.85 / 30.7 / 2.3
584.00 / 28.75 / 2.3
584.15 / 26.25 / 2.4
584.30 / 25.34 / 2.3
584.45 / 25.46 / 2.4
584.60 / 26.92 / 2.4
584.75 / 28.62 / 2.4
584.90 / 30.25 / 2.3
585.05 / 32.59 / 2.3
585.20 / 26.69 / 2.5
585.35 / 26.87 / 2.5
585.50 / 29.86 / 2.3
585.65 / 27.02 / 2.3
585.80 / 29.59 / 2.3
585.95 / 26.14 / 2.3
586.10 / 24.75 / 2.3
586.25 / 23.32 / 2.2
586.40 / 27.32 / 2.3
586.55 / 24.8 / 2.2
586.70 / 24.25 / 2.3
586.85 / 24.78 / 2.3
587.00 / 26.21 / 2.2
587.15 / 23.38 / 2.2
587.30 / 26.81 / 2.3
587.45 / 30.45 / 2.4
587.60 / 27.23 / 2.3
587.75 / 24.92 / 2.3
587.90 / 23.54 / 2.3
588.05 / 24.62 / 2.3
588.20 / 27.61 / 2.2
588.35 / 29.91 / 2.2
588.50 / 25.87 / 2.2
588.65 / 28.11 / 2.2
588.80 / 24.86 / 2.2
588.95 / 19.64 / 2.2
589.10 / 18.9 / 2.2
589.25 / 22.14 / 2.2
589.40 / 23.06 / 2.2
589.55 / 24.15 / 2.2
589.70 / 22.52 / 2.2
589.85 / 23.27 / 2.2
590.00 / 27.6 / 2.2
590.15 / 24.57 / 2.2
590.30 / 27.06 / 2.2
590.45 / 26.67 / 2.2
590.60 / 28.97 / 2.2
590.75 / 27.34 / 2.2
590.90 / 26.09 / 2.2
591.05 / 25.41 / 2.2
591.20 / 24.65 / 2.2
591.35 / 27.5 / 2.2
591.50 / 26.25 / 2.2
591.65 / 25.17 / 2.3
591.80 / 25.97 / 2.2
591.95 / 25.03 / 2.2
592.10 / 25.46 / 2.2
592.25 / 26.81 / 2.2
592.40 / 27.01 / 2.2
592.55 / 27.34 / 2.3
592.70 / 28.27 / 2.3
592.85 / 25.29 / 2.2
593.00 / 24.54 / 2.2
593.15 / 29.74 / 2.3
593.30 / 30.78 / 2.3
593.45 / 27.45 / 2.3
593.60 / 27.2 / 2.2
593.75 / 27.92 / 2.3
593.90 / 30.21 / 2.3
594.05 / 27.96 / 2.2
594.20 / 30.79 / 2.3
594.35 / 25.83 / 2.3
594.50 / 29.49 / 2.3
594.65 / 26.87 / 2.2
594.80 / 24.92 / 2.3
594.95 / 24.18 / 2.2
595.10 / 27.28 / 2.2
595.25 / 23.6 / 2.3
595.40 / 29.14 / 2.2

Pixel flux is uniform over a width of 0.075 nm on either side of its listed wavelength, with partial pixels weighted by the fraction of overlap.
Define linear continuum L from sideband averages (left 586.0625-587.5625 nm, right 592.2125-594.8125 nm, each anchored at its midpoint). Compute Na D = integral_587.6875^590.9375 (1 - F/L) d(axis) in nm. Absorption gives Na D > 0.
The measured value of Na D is 0.172 nm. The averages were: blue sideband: 25.7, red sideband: 27.8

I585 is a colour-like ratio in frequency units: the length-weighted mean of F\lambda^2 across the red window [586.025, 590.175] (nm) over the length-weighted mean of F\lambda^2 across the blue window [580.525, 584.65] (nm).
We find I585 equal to 0.89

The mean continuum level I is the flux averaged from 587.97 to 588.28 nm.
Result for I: 26.1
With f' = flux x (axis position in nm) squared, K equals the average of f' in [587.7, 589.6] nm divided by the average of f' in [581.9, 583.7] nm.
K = 0.9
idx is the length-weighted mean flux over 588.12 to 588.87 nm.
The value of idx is 27.3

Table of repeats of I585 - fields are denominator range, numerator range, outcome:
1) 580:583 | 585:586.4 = 0.97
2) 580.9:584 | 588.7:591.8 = 0.87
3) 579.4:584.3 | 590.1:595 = 0.97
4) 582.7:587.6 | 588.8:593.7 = 0.95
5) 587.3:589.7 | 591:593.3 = 1.07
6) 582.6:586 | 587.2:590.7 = 0.91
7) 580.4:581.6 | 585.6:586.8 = 0.92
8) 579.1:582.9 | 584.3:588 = 0.95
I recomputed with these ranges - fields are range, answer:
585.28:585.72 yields 27.9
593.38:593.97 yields 28.2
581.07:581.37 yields 30.2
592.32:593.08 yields 26.5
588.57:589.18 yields 22.9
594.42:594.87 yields 27.1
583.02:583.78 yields 29.9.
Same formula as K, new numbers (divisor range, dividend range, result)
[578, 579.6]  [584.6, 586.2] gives 1.12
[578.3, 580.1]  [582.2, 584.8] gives 1.09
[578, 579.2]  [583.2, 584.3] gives 1.18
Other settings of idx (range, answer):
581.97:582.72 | 29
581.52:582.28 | 29.4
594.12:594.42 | 28.3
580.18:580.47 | 28.2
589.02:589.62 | 22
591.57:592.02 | 25.4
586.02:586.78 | 24.9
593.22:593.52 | 29.2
